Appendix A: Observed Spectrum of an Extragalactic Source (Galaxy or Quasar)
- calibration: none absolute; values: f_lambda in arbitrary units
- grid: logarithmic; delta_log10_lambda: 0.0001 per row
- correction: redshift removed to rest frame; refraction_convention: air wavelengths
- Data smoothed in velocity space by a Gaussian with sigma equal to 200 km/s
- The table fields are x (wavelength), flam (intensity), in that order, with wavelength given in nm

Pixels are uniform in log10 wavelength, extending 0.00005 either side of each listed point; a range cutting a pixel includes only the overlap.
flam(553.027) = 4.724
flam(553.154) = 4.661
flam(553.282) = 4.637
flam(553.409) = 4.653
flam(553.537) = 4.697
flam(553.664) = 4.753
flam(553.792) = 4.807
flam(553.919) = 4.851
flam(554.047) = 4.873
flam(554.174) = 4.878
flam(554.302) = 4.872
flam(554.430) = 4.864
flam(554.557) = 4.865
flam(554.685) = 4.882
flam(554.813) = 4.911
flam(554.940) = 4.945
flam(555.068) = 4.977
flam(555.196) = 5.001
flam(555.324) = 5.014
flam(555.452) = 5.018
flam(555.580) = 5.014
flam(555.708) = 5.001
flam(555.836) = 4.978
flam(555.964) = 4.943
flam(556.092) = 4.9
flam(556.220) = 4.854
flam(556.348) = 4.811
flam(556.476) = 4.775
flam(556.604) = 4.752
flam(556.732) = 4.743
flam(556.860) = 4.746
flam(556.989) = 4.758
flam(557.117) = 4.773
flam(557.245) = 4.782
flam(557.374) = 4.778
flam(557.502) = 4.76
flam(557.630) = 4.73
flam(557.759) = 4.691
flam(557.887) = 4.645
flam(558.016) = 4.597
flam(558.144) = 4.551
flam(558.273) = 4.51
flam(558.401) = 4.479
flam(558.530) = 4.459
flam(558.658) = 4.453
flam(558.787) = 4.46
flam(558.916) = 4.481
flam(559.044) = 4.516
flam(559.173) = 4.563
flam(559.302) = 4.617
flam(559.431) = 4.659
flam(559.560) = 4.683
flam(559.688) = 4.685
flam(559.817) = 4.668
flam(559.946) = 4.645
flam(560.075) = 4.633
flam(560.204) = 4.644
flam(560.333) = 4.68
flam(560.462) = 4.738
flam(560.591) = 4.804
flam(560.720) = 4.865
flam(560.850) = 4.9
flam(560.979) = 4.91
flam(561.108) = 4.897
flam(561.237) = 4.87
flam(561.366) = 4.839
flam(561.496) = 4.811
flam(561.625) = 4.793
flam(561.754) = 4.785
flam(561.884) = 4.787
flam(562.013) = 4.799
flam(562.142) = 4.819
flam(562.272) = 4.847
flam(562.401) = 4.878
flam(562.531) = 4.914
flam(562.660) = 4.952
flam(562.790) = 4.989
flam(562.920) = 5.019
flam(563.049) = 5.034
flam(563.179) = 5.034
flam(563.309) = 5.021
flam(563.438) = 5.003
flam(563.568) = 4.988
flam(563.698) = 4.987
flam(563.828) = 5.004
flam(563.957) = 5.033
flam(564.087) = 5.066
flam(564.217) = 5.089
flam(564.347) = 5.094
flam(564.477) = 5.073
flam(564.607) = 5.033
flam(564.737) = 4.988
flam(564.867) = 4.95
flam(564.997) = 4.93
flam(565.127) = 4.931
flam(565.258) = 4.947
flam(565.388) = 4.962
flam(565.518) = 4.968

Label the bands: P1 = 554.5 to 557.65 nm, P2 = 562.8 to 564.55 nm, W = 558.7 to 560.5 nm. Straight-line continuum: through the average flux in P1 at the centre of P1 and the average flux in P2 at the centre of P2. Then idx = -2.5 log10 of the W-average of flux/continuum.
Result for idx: 0.08 mag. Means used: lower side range 4.87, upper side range 5.03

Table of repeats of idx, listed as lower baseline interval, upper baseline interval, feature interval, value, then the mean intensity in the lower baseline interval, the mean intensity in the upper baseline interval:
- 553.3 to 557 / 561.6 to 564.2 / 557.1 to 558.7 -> 0.06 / 4.87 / 4.94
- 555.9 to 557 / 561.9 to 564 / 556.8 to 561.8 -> 0.04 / 4.81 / 4.95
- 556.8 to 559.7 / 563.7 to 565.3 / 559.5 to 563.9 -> 0.00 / 4.62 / 5.01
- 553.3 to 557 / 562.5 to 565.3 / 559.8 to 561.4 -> 0.04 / 4.87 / 5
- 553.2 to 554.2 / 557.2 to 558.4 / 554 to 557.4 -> -0.04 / 4.76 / 4.66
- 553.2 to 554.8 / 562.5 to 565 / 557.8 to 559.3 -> 0.09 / 4.8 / 5.01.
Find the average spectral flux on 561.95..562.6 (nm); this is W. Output 4.86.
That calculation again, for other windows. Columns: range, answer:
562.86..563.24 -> 5.03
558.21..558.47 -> 4.5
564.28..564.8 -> 5.05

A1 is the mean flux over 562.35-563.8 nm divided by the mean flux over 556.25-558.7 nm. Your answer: 1.06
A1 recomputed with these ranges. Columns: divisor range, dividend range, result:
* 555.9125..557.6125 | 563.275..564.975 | 1.05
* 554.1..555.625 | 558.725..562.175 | 0.96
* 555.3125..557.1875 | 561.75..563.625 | 1.01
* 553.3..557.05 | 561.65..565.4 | 1.02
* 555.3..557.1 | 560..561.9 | 0.98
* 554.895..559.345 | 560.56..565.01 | 1.04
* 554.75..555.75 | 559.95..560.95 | 0.95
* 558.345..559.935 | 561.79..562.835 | 1.07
